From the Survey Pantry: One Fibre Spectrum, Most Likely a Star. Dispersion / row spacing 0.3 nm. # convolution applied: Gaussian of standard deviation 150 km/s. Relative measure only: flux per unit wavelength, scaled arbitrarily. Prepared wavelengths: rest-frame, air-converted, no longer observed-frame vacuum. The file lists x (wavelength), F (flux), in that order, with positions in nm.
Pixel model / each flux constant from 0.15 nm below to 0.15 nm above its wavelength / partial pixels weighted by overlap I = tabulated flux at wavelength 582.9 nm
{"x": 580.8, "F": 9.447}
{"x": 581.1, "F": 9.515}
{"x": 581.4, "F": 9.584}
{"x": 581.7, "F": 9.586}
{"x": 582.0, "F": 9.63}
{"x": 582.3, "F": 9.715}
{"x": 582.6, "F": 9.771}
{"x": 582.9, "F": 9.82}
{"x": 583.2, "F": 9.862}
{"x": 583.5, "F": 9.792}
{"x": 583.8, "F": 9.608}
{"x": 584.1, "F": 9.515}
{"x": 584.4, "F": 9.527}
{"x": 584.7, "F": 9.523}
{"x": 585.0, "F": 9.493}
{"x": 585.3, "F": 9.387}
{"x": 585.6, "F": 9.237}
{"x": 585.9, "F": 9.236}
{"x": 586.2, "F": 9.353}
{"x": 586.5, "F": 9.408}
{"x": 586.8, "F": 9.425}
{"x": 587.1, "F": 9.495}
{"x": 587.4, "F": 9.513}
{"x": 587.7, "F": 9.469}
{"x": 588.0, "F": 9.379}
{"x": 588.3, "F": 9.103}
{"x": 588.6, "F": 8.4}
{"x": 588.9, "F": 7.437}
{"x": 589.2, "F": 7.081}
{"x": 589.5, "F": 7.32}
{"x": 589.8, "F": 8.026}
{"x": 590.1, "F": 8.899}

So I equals 9.82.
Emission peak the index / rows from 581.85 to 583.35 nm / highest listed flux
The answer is 9.862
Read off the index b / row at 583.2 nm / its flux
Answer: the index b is 9.862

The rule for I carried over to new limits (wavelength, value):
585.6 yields 9.237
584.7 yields 9.523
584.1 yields 9.515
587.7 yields 9.469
